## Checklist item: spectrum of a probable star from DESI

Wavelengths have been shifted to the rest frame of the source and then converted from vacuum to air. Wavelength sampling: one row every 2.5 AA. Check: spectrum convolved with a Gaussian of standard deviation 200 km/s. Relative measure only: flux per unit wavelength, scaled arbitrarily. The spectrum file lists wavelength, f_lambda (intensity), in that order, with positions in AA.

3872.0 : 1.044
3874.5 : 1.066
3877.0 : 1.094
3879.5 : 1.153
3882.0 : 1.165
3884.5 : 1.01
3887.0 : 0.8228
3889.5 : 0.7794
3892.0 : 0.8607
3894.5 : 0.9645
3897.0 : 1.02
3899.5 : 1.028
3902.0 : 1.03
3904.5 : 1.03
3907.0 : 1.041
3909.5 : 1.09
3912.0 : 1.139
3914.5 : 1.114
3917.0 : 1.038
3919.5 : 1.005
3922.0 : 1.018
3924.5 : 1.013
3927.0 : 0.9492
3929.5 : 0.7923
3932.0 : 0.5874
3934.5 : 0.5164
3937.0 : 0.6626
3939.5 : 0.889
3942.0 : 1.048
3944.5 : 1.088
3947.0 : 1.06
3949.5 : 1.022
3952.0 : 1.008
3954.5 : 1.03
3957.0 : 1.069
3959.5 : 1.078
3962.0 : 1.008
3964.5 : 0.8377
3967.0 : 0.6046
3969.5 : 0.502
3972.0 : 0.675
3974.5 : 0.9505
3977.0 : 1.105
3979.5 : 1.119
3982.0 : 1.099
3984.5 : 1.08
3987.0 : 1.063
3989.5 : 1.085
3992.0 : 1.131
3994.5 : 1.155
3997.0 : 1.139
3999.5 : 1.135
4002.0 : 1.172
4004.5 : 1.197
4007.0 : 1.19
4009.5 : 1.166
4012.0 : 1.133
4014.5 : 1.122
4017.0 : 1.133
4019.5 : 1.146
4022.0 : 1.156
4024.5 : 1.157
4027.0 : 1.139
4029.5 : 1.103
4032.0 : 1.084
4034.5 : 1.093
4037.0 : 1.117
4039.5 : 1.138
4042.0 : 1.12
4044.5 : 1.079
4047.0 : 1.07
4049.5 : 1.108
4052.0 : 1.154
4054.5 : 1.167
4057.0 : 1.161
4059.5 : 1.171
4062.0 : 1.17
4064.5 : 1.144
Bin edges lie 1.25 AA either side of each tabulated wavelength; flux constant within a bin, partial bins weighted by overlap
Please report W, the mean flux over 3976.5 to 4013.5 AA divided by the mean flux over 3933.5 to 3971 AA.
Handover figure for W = 1.26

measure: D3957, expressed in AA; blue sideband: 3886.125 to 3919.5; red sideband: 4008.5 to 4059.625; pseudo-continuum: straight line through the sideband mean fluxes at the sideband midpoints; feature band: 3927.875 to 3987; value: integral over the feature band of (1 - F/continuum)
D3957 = 8.1 AA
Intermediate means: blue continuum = 0.999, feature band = 0.909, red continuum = 1.13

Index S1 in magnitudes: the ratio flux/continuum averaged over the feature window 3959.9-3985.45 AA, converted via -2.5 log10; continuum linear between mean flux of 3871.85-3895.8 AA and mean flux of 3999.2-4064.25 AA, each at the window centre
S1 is 0.197 mag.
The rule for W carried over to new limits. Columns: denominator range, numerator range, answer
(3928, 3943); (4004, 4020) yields 1.54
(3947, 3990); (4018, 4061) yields 1.17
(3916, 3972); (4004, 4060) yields 1.27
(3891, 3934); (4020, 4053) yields 1.14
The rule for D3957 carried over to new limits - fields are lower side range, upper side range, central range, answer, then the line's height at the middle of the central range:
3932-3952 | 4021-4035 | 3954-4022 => -1.9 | 1.01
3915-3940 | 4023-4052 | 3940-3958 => -2.7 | 0.904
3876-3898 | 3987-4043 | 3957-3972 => 3.6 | 1.08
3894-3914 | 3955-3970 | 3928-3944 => 3.1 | 0.954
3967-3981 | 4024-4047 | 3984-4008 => -4.9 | 0.944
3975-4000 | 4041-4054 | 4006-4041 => -0.8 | 1.11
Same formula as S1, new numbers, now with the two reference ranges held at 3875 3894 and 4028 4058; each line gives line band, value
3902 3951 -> 0.07 mag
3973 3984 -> 0.00 mag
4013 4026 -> -0.04 mag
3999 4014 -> -0.08 mag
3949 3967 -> 0.07 mag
